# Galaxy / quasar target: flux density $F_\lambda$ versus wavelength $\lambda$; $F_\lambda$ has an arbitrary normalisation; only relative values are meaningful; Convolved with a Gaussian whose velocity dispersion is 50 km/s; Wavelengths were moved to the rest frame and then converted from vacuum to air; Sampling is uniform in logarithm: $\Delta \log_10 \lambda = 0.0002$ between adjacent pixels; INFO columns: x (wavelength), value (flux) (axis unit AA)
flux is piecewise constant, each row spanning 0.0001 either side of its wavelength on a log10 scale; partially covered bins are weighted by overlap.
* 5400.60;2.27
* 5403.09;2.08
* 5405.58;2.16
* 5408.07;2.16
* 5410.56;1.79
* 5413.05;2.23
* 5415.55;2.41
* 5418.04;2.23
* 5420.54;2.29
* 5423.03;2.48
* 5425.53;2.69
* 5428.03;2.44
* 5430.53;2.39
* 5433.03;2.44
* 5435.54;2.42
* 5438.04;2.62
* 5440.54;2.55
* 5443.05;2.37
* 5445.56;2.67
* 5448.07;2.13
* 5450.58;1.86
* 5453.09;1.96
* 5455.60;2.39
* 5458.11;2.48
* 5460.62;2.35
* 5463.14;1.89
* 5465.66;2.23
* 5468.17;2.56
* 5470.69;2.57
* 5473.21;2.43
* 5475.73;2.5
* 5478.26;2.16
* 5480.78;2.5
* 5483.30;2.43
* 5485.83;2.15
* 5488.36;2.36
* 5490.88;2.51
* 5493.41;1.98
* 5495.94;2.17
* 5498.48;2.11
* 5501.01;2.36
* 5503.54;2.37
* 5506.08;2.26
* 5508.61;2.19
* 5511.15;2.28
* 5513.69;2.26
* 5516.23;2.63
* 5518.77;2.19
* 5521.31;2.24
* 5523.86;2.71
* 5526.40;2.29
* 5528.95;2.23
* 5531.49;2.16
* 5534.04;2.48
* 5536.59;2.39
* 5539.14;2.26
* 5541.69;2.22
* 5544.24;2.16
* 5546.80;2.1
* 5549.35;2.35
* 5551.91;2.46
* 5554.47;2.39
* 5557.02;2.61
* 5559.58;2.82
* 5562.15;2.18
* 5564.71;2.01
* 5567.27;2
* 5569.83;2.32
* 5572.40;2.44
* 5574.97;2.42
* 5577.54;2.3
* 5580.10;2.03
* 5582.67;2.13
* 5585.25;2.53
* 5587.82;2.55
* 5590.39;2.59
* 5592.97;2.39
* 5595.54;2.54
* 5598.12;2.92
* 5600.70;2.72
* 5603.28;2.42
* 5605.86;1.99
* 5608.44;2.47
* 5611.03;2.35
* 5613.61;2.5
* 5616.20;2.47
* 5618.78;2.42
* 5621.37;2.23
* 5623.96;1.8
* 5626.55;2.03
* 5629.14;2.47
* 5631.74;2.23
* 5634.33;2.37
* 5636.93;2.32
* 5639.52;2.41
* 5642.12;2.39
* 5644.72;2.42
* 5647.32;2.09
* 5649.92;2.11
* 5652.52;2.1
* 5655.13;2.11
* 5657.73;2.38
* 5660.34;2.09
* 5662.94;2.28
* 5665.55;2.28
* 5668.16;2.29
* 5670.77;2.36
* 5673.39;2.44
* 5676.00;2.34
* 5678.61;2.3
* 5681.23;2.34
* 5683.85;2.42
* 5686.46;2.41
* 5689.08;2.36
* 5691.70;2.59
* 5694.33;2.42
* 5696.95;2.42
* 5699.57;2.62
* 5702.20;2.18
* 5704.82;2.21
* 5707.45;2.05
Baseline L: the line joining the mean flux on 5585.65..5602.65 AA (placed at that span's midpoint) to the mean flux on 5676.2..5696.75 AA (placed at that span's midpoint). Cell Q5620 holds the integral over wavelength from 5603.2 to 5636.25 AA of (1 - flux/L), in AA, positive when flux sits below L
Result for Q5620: 3.4 AA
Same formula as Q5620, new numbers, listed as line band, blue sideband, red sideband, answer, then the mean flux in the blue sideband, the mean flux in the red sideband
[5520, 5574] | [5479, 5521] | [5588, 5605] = 2.4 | 2.29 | 2.58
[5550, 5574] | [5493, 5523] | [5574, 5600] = 0.3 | 2.27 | 2.45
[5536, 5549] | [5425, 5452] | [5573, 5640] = 0.9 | 2.41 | 2.37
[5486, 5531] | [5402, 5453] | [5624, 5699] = 0.3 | 2.31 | 2.31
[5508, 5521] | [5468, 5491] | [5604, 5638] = 0.4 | 2.41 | 2.28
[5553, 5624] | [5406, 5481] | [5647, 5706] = -2.0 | 2.34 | 2.31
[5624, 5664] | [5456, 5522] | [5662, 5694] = 2.1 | 2.32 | 2.37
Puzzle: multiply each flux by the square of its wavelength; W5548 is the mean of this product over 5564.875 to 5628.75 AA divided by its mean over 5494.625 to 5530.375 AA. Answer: 1.05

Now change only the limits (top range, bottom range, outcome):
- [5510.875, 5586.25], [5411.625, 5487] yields 1.02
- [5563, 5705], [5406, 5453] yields 1.08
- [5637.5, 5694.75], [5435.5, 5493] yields 1.06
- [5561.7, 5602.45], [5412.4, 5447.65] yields 1.03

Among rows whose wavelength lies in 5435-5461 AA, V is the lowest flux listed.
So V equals 1.86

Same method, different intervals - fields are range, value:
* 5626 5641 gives 2.03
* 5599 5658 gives 1.8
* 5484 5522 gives 1.98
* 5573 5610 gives 1.99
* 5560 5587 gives 2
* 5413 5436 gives 2.23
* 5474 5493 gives 2.15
